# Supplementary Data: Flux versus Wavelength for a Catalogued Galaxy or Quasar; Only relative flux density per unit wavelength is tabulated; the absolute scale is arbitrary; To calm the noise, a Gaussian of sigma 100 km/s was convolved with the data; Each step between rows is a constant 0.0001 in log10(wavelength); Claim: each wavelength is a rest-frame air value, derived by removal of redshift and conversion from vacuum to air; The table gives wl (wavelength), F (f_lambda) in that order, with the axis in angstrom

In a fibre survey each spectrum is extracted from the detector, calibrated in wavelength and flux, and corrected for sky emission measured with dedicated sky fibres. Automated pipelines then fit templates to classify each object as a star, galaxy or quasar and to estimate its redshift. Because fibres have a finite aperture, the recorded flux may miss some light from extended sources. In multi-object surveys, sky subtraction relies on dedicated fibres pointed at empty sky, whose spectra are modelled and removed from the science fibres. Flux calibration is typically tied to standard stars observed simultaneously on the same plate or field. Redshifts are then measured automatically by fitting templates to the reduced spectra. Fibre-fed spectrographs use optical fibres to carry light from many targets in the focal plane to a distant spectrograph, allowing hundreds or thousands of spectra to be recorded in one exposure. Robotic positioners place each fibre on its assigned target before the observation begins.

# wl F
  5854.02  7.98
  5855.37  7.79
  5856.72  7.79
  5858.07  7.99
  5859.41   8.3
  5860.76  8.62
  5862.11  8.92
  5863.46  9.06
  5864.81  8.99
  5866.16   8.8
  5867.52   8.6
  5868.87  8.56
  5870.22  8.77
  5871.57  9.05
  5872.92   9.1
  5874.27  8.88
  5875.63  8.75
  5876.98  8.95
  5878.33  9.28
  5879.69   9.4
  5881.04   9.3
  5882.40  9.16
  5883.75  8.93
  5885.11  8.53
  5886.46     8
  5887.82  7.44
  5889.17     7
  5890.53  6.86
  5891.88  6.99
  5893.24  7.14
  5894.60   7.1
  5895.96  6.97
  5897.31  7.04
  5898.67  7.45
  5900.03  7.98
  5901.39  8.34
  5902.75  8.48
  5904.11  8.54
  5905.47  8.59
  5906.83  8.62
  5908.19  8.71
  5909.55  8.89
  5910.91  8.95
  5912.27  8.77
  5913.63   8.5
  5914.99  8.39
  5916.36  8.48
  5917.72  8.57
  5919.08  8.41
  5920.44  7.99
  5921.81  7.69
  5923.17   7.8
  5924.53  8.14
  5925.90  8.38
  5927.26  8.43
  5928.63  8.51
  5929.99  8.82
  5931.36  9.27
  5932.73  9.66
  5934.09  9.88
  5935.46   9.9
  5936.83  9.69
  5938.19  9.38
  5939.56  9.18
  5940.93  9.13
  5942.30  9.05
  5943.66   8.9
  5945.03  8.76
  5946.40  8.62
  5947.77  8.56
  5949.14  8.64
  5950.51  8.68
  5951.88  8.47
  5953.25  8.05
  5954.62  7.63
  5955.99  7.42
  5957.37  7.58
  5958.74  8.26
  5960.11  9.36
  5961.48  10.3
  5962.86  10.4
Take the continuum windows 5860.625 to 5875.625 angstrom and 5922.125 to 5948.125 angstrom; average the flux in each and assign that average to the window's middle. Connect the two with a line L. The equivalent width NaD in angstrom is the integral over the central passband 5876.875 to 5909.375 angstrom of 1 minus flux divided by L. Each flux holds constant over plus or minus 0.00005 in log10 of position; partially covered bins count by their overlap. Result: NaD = 2.8 angstrom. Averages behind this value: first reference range 8.85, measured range 8.11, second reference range 8.94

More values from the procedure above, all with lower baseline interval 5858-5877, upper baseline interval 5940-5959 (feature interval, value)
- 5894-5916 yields 1.01 angstrom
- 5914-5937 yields -0.43 angstrom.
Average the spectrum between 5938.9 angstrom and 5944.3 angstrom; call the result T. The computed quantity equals 9.07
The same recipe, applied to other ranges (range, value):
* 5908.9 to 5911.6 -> 8.93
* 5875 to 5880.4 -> 9.11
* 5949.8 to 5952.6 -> 8.57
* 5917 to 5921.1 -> 8.34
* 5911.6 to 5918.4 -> 8.54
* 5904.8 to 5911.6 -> 8.76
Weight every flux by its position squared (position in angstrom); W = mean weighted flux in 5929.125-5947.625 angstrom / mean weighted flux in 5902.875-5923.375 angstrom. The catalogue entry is 1.10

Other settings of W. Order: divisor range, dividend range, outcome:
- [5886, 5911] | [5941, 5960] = 1.09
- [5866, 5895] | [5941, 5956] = 1.04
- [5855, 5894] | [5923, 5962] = 1.06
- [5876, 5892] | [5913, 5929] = 1.00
